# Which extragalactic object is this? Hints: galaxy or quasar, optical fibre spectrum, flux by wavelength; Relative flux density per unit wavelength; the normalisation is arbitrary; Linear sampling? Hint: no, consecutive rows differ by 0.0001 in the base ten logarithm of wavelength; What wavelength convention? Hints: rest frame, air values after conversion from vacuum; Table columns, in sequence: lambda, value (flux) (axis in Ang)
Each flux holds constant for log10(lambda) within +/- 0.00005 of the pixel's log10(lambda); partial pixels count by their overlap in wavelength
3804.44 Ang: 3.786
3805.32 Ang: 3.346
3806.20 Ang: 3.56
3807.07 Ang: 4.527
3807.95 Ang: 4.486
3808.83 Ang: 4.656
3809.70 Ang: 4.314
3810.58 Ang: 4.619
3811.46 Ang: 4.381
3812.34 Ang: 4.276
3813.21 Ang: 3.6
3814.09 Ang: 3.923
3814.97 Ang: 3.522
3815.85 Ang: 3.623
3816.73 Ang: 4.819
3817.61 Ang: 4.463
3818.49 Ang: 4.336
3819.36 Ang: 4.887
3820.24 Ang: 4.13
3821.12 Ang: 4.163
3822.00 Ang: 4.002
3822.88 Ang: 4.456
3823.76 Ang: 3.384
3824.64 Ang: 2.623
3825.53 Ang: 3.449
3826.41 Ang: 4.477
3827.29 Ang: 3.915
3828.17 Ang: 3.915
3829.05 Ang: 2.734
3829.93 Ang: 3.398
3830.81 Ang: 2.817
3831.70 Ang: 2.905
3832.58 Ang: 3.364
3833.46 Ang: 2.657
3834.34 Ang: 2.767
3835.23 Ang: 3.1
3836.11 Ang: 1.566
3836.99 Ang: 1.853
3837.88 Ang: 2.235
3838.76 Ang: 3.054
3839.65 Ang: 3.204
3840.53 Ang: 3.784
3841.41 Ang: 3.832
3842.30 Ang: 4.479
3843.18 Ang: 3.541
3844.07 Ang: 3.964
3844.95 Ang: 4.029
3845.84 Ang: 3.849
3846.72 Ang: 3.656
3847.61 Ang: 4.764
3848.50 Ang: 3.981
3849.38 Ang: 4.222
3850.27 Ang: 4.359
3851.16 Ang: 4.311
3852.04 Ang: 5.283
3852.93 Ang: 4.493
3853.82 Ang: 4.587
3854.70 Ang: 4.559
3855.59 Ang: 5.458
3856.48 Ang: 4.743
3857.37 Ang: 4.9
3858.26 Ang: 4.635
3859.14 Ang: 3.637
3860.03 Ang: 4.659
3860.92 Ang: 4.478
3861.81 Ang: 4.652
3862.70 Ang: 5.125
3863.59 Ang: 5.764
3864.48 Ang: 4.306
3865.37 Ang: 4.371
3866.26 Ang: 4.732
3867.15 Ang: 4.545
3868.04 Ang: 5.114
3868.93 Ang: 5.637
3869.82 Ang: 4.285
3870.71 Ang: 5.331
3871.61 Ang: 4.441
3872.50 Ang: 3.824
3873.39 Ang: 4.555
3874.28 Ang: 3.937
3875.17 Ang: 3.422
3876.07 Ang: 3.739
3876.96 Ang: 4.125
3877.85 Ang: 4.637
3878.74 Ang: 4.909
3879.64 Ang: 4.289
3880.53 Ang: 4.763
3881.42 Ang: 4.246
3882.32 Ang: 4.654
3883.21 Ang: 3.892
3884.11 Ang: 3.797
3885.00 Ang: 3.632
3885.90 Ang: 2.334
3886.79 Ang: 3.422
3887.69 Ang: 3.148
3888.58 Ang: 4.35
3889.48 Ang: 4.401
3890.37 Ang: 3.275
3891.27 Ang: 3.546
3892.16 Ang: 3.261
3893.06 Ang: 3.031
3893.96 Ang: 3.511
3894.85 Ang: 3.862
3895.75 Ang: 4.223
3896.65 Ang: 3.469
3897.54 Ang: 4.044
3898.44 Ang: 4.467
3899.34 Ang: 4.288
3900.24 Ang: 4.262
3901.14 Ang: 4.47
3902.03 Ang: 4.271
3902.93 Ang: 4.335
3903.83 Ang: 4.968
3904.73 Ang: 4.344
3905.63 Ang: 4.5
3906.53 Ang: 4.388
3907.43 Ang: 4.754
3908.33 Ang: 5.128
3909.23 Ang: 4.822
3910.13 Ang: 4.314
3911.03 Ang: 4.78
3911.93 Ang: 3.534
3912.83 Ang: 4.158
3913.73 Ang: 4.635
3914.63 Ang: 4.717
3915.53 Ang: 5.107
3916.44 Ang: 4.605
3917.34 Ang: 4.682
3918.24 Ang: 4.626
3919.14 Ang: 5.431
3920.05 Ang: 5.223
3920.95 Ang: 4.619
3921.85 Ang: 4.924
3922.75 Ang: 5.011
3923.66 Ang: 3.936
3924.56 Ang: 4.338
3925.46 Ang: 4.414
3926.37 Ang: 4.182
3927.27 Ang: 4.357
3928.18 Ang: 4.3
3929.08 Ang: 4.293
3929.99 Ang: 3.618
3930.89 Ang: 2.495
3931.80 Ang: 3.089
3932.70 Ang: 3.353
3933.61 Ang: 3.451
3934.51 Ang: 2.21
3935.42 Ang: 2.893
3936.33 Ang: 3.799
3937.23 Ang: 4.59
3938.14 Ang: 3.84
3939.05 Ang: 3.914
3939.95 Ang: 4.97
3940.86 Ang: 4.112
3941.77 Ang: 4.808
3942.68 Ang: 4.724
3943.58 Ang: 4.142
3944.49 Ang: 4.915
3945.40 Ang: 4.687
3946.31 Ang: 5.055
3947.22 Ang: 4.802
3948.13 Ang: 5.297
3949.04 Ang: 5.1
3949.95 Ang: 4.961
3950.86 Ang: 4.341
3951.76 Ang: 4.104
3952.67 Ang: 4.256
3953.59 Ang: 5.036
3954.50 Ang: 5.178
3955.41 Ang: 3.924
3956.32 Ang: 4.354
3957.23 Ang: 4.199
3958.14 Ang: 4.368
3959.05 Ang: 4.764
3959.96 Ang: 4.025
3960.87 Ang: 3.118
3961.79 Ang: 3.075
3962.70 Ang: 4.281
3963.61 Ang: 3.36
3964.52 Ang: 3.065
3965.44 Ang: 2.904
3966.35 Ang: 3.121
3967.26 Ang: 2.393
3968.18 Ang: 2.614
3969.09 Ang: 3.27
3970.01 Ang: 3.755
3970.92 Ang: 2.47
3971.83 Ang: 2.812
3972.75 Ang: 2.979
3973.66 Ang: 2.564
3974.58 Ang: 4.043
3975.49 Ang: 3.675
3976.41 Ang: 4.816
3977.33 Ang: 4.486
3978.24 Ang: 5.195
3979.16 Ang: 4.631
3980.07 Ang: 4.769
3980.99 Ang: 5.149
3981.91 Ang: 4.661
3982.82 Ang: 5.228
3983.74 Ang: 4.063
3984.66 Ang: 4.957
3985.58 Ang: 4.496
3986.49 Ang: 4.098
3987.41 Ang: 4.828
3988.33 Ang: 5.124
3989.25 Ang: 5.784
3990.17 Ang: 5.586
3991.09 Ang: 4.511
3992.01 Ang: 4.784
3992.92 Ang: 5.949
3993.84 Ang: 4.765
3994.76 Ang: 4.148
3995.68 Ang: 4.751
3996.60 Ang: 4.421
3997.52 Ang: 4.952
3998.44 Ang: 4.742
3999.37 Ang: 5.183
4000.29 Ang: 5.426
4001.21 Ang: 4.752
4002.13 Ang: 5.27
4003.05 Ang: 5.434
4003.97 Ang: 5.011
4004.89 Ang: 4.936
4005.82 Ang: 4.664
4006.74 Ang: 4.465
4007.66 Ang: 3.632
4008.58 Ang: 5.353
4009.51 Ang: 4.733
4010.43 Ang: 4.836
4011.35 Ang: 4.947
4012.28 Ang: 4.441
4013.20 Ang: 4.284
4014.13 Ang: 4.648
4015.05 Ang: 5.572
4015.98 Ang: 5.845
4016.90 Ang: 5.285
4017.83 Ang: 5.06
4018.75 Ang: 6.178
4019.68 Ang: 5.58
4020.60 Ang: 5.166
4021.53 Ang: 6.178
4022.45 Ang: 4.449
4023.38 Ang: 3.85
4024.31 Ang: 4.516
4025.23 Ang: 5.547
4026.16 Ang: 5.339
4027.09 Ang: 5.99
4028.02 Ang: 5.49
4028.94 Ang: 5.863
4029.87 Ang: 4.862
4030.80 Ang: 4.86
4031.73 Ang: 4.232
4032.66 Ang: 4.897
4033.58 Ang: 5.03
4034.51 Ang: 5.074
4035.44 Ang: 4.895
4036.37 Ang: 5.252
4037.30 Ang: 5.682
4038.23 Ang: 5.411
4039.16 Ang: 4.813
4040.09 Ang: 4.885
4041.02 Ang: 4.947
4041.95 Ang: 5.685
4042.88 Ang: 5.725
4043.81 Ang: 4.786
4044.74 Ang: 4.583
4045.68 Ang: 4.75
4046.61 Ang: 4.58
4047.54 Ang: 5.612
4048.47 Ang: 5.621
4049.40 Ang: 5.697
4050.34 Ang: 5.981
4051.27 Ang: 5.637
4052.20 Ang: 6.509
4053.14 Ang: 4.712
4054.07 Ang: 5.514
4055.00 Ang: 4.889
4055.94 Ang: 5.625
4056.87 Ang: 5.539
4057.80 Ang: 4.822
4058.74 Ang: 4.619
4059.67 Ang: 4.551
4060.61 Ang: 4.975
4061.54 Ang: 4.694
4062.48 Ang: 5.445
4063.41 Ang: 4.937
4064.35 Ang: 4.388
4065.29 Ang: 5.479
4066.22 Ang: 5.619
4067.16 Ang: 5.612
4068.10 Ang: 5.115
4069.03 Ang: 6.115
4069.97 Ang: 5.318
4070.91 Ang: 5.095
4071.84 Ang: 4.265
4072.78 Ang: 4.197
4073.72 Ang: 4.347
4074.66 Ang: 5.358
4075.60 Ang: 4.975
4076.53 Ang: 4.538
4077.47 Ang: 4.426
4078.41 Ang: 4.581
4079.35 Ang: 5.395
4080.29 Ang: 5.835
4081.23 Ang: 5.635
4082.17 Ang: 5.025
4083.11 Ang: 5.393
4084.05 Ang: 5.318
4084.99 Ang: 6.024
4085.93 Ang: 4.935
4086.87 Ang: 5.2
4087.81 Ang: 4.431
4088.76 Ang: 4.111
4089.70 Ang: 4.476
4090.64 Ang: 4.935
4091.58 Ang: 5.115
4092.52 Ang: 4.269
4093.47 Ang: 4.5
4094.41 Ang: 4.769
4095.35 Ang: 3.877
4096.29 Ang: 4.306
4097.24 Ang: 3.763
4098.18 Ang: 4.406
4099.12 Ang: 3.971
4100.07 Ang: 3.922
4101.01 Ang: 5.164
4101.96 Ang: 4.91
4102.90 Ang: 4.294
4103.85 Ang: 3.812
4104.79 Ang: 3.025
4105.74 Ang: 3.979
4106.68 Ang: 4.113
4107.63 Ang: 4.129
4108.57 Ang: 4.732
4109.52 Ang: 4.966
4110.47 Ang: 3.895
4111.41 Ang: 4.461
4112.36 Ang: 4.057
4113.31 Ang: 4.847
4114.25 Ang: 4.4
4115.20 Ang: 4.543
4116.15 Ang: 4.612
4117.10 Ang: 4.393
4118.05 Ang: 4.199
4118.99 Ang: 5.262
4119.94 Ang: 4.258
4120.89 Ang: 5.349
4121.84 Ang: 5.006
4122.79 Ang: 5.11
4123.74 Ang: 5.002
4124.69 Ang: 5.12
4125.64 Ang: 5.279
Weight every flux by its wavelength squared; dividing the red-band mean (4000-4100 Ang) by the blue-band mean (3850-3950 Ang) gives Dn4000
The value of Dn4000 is 1.25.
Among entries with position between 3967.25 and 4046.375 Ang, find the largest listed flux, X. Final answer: 6.178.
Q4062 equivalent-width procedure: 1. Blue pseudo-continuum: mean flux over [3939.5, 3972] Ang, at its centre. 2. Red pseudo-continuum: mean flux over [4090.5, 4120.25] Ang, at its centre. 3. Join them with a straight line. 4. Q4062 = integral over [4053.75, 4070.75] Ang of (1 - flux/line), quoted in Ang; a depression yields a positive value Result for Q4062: -3.5 Ang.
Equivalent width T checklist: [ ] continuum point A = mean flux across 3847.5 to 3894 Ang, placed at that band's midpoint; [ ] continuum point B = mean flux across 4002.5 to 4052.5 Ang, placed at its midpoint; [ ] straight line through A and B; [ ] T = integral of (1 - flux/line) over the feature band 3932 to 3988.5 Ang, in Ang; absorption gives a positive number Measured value 8.1 Ang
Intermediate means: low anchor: 4.31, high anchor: 5.13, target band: 4.09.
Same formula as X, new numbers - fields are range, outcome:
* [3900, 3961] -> 5.431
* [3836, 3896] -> 5.764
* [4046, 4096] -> 6.509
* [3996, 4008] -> 5.434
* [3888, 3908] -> 4.968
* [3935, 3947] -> 5.055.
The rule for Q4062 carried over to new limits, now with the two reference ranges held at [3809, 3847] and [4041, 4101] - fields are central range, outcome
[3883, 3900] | 1.3 Ang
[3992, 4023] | -2.4 Ang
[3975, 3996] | -1.3 Ang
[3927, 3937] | 1.8 Ang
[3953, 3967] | 1.5 Ang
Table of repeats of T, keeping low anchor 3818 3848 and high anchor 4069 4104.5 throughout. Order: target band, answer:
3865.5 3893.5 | -2.85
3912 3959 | -4.10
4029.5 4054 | -3.62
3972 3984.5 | -0.28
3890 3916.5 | -2.63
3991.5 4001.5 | -1.39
